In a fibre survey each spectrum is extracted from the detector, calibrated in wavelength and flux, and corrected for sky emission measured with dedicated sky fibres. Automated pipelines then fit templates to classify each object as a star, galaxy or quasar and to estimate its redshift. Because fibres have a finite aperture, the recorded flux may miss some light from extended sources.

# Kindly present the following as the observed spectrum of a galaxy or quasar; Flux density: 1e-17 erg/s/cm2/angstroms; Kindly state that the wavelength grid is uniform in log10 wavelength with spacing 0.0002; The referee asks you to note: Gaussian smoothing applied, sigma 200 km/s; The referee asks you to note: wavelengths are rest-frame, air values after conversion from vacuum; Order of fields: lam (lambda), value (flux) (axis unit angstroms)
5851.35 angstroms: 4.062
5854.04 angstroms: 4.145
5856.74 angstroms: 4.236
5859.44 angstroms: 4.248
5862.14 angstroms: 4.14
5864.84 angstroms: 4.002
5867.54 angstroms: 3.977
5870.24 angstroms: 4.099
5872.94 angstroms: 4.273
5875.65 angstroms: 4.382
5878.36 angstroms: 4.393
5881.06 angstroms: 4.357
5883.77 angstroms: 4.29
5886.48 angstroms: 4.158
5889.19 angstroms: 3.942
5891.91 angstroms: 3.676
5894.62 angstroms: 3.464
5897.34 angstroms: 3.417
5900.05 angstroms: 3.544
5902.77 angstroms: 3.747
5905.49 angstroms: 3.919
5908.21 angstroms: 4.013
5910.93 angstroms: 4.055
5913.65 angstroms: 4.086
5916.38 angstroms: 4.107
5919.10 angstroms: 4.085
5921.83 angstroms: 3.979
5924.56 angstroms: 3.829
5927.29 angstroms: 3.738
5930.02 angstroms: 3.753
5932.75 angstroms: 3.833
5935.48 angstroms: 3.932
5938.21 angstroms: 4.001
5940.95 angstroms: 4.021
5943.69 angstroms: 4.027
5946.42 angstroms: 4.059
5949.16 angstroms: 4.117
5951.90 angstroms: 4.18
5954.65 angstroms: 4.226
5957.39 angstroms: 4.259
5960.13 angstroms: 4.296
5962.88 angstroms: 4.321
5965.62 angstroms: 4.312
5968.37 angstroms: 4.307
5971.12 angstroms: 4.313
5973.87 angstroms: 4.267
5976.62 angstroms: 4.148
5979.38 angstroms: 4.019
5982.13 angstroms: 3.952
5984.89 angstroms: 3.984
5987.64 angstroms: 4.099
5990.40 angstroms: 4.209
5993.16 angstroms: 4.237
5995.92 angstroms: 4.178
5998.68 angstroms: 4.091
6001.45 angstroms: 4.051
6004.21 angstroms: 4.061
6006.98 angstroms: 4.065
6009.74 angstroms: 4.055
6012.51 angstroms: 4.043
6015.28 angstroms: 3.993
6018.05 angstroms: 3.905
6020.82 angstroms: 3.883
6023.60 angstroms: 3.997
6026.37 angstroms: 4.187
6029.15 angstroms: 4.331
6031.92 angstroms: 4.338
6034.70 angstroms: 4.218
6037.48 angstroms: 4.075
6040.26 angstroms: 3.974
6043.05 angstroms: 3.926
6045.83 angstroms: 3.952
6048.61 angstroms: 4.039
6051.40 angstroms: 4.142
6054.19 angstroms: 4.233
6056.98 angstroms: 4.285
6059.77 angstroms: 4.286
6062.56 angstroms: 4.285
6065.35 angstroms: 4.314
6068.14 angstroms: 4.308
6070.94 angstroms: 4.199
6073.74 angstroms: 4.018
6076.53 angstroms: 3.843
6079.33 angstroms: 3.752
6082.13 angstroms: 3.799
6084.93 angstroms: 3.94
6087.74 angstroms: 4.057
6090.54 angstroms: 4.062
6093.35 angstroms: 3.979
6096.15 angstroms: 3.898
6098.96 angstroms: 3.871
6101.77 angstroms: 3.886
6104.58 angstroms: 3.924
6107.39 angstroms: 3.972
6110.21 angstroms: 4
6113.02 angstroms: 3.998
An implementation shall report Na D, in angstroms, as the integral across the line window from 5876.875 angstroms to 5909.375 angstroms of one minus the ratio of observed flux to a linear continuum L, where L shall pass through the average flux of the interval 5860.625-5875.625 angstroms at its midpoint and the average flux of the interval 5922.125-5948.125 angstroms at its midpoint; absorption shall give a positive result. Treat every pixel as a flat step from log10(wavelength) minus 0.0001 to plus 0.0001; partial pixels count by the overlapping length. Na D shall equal 1.1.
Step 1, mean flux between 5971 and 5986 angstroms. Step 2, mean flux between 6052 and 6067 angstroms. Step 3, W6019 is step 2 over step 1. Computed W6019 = 1.04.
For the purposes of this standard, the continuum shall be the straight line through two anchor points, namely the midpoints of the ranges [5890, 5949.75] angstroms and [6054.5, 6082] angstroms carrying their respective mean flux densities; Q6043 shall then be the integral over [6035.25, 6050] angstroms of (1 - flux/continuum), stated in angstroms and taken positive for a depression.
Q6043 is 0.3 angstroms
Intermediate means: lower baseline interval 3.88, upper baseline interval 4.13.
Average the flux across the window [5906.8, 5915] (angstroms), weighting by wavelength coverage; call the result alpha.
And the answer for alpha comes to 4.05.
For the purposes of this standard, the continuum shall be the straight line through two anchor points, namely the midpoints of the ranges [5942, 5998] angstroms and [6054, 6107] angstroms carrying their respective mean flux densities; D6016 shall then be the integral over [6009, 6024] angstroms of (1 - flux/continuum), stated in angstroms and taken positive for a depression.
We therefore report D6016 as 0.5 angstroms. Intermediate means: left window 4.17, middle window 3.97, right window 4.04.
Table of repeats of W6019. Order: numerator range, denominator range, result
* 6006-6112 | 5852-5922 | 1.01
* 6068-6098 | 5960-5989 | 0.95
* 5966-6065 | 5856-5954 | 1.03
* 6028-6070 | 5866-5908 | 1.05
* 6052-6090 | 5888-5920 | 1.07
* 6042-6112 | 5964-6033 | 0.98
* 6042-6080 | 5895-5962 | 1.04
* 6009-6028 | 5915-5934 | 1.03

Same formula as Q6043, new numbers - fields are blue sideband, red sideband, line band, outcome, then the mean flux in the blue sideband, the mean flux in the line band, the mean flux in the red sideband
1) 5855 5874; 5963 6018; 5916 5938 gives 1.22 angstroms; 4.14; 3.9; 4.12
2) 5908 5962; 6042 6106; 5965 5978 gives -0.74 angstroms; 4.03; 4.27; 4.04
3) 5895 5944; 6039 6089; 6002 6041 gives -0.62 angstroms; 3.88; 4.08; 4.07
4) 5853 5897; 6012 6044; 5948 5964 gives -0.59 angstroms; 4.09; 4.23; 4.07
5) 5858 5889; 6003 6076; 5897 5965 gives 2.89 angstroms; 4.2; 3.99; 4.12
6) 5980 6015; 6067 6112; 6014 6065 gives -1.13 angstroms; 4.08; 4.12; 3.97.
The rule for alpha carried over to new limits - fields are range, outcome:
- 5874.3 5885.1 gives 4.36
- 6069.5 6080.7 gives 3.95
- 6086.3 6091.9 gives 4.06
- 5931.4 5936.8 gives 3.88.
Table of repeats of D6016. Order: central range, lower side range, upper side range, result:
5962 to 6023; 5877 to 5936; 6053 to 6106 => -1.9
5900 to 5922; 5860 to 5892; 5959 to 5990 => 1.0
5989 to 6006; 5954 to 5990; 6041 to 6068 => 0.2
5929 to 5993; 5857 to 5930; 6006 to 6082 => -1.3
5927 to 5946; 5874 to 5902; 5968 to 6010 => 0.6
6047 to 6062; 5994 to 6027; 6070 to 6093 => -0.8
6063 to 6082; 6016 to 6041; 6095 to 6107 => -0.4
